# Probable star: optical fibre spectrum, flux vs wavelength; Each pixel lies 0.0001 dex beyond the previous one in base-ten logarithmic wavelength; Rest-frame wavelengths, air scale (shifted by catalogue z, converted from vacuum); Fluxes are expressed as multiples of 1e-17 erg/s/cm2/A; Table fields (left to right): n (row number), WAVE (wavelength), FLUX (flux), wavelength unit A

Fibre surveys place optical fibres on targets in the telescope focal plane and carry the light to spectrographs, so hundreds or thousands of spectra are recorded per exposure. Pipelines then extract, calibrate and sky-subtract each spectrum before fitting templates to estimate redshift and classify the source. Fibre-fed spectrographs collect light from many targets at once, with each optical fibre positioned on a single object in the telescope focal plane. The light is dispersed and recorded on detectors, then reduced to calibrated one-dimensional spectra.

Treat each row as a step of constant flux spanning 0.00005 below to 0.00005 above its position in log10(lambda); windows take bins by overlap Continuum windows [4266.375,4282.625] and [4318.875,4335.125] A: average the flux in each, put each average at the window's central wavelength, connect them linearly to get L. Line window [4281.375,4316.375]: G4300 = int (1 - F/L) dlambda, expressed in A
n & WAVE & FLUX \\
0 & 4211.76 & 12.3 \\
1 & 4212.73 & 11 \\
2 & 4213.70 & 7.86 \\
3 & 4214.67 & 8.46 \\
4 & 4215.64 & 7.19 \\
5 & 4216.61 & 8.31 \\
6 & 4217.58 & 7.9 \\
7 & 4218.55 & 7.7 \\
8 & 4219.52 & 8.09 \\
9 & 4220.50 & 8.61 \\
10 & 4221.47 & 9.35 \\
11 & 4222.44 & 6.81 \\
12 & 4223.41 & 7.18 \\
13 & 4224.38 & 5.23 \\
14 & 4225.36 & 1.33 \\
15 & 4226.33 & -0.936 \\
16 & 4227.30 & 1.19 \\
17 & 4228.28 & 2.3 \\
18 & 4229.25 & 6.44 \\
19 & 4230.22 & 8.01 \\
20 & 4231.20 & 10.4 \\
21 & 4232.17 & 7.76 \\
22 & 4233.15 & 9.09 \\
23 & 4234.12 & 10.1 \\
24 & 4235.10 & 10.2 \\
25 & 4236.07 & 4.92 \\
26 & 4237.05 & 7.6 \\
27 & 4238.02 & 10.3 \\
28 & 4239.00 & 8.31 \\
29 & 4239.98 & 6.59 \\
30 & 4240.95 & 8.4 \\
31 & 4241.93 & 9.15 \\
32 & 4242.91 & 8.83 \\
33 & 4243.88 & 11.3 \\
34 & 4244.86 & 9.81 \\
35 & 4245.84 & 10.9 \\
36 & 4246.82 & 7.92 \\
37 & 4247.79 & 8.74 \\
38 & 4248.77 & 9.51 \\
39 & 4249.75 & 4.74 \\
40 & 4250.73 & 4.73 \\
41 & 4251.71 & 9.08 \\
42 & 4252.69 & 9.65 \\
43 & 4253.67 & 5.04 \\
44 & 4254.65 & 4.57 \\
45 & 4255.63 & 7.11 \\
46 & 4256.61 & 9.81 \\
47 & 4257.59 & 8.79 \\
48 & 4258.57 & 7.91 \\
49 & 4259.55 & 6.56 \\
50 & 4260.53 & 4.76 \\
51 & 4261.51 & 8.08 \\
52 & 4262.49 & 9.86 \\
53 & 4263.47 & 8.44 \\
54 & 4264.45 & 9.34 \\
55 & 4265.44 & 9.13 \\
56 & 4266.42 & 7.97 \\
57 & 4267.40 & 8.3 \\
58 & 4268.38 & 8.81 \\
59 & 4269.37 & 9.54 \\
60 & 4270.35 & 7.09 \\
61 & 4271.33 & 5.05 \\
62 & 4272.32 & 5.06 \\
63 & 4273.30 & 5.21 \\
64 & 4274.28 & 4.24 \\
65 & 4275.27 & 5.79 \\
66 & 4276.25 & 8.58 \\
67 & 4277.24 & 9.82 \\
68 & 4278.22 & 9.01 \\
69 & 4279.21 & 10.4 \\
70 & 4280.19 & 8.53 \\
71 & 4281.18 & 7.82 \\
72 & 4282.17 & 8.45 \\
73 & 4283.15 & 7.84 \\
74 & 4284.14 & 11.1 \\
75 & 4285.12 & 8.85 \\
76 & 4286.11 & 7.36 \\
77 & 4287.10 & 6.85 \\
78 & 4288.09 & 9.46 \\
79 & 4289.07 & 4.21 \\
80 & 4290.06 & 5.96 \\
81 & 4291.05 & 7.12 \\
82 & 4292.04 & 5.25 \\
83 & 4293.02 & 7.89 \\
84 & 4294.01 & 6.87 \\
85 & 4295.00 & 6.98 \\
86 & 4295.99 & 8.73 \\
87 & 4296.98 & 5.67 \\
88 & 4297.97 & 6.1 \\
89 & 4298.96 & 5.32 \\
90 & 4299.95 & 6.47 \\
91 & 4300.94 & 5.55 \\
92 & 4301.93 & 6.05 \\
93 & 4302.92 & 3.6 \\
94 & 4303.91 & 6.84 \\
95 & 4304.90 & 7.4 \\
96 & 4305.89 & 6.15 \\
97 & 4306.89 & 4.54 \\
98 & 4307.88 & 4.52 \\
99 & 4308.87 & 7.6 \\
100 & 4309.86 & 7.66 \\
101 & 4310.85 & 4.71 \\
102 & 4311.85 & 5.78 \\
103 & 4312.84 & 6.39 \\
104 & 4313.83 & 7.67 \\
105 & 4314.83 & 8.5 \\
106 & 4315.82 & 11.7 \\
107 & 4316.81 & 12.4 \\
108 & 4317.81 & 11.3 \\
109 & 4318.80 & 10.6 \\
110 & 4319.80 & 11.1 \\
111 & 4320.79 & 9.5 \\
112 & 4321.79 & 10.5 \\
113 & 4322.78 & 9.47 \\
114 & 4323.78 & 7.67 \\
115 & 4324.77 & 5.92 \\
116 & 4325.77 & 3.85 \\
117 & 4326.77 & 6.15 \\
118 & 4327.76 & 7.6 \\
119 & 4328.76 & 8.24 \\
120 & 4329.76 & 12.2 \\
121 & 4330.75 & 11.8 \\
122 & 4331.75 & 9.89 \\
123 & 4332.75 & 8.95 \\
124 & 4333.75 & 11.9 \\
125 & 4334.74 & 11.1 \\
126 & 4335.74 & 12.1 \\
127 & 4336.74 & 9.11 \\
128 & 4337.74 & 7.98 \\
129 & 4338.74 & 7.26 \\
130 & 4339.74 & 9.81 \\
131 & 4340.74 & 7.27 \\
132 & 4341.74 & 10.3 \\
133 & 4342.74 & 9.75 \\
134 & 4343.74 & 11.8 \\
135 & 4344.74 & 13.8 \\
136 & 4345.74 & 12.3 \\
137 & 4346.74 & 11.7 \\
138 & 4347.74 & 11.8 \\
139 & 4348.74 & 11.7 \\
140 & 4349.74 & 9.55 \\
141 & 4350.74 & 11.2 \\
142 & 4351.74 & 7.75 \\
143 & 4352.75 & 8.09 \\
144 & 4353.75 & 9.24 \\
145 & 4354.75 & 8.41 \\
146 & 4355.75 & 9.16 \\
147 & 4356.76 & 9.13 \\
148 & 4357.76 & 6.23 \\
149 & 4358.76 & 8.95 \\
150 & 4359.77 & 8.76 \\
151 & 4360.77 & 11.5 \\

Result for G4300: 5.88 A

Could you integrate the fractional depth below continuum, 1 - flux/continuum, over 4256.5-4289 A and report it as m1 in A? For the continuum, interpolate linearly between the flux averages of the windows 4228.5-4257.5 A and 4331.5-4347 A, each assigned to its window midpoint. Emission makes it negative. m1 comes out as 3.37 A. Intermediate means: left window 8.19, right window 10.3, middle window 7.93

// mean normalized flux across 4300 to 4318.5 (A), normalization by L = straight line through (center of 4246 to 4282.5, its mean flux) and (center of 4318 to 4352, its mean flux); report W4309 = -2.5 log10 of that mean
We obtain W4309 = 0.26 mag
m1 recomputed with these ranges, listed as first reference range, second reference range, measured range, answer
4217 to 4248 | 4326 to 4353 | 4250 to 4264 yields 1.1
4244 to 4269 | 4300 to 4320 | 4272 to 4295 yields 0.8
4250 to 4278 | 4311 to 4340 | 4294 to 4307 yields 3.5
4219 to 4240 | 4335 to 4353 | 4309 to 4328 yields 2.2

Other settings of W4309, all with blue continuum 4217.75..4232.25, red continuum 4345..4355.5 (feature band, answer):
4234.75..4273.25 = -0.153 mag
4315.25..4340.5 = -0.004 mag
